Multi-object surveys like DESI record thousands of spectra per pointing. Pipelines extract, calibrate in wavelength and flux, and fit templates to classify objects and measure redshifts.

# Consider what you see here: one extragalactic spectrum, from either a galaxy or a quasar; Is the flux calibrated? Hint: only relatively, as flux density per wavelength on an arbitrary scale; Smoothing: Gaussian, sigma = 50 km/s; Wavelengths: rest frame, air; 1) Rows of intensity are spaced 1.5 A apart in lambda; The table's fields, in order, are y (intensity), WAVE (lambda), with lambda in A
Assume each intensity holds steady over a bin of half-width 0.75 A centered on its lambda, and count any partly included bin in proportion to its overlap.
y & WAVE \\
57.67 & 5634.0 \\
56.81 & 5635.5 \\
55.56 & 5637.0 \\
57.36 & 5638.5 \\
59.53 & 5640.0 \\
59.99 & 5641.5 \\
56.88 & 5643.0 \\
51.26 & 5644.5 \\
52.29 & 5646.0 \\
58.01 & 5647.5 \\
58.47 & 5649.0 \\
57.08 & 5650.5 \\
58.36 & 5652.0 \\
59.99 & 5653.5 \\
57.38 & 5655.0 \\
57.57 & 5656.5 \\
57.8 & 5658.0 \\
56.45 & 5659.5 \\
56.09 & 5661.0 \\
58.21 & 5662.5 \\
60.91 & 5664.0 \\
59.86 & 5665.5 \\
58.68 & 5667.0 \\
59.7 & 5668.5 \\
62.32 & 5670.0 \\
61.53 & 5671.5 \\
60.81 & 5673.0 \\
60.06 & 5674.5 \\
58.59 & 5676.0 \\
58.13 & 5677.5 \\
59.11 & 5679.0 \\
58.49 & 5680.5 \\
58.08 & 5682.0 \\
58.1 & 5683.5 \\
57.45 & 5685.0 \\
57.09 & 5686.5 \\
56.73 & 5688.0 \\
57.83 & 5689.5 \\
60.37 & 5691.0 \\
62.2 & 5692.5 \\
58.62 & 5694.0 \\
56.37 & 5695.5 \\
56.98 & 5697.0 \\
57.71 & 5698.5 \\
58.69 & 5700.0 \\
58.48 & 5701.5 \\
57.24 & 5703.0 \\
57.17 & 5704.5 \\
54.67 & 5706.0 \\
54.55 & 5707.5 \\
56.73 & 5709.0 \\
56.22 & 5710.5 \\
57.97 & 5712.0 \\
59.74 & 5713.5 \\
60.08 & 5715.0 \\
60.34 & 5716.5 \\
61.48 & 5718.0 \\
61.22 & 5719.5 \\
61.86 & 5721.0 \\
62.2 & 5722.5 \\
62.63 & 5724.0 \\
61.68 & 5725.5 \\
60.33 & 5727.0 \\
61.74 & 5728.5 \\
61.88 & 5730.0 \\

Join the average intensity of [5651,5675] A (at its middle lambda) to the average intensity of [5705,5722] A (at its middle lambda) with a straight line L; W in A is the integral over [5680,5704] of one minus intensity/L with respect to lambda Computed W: 0.3 A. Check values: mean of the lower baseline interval 59.1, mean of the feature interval 58.1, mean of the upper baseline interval 58.7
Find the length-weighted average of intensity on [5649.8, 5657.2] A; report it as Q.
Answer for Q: 58.1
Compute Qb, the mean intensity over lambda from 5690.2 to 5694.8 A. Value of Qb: 60.3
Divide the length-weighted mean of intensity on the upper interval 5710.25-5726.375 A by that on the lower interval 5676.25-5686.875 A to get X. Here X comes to 1.0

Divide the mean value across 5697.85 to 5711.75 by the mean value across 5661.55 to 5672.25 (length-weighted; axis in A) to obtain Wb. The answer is 0.95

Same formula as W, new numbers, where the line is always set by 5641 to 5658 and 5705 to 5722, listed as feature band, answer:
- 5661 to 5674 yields -0.6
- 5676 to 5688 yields 0.0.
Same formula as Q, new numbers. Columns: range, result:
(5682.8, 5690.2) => 57.4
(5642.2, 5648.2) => 54.6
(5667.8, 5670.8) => 61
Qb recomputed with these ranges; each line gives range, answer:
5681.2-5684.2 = 58.1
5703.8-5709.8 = 55.8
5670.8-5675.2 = 60.8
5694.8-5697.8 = 56.7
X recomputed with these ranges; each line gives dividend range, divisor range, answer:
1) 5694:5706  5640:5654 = 1.01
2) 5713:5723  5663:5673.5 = 1.01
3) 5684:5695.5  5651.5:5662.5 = 1.01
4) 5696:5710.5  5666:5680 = 0.95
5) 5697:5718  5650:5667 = 0.99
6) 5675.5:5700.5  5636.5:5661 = 1.02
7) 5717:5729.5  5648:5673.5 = 1.05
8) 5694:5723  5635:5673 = 1.01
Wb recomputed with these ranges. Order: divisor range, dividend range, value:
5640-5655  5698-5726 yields 1.03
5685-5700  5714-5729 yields 1.05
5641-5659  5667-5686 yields 1.04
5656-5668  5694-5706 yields 0.99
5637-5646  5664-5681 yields 1.06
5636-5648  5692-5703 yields 1.03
